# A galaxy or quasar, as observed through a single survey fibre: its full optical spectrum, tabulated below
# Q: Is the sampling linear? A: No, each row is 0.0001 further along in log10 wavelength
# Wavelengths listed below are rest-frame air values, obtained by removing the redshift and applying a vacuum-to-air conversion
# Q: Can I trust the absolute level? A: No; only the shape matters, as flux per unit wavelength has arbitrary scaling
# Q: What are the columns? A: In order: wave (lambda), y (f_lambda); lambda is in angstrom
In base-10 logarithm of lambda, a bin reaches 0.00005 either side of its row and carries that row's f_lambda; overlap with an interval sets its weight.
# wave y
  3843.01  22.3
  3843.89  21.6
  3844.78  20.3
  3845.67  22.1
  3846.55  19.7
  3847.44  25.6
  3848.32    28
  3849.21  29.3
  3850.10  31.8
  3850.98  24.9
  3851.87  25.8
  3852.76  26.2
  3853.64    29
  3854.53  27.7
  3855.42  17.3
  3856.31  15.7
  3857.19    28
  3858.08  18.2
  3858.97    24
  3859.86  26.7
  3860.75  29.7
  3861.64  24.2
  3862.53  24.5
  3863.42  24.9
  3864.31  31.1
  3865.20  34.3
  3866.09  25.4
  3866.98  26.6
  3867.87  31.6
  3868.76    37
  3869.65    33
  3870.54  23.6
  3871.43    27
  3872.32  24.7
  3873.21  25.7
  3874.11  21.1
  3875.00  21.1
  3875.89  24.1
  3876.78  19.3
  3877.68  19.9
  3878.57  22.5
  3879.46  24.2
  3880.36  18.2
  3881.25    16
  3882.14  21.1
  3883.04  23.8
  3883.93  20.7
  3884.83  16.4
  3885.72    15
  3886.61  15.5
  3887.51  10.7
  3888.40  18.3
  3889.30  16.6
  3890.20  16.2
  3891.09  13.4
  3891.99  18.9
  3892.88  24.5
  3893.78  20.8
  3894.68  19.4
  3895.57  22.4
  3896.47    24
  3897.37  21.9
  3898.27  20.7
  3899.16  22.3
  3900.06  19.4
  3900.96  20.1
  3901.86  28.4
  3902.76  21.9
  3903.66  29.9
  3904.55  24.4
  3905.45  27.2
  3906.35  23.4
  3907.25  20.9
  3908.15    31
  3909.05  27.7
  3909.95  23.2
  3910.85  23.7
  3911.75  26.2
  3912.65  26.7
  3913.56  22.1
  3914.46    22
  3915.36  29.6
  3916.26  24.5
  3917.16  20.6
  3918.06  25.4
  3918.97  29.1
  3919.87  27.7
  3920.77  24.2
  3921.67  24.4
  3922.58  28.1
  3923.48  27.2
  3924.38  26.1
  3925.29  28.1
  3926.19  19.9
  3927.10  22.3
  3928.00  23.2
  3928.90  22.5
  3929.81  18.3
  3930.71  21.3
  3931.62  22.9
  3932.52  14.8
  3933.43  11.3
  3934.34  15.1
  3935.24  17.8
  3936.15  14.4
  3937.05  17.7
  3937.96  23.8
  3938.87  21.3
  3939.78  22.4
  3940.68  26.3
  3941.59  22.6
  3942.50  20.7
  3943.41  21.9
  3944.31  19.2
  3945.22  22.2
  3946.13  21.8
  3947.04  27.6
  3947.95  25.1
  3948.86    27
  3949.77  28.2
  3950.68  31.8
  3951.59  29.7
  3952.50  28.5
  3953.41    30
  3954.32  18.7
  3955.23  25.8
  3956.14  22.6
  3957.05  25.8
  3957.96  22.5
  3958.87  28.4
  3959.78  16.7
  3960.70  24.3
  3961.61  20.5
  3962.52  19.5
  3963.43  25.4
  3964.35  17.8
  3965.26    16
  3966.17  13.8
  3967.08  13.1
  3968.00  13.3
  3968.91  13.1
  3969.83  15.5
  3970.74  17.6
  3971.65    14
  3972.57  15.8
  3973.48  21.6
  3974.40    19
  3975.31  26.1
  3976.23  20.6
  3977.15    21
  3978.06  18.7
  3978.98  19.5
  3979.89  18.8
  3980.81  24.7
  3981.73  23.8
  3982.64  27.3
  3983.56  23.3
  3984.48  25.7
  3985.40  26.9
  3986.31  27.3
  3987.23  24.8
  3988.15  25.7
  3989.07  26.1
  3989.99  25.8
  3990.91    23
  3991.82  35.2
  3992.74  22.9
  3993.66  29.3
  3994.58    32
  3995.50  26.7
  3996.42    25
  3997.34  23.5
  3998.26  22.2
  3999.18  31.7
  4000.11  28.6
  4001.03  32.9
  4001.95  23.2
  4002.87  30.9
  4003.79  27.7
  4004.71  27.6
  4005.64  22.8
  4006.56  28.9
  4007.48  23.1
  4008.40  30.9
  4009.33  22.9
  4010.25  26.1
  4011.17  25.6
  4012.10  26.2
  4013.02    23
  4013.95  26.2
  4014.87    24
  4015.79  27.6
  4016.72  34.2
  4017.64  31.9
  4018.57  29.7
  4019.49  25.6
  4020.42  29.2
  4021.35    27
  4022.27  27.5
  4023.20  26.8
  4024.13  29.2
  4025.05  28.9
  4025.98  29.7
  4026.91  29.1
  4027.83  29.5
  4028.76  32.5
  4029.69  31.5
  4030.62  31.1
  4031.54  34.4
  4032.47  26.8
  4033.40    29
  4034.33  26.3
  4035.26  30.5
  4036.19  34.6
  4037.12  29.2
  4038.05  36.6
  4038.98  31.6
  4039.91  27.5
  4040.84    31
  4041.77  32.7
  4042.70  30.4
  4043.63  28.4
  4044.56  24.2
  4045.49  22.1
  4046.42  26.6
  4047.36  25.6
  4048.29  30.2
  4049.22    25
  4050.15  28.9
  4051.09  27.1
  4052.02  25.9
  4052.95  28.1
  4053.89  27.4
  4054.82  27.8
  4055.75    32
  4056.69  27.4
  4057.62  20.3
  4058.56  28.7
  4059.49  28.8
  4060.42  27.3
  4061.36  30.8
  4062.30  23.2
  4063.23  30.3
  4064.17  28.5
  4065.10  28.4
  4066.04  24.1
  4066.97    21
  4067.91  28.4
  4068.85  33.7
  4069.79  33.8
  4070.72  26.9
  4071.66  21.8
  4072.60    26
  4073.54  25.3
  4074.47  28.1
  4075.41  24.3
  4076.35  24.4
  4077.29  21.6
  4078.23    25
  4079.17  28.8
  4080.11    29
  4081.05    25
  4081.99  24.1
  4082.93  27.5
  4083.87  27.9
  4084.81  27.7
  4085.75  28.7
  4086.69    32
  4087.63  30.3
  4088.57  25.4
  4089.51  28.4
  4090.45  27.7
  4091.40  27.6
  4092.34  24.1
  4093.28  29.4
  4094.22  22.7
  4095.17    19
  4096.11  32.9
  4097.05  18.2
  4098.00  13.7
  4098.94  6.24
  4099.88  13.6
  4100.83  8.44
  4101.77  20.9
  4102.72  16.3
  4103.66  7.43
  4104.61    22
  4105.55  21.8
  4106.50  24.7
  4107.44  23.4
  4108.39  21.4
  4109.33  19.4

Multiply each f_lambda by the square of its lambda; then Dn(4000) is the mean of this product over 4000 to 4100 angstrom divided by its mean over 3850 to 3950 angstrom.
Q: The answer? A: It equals 1.27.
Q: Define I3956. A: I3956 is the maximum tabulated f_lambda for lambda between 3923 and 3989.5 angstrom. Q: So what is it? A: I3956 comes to 31.8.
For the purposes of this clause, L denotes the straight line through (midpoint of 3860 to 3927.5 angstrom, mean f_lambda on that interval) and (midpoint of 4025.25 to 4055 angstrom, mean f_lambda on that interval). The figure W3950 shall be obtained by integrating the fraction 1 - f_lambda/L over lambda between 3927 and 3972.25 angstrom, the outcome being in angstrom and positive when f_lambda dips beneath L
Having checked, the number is 8.1 angstrom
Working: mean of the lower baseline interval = 23.6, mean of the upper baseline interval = 29.1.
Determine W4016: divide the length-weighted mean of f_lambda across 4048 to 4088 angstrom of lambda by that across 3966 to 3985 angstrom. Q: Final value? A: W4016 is 1.40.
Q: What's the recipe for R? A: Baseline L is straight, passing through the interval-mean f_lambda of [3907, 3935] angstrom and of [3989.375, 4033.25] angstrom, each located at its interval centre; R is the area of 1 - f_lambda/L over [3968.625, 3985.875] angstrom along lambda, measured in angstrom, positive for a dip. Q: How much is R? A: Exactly 3.6 angstrom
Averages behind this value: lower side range 23.5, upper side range 27.9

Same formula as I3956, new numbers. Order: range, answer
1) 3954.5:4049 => 36.6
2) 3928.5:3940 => 23.8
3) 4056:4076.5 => 33.8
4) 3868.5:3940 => 37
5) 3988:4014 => 35.2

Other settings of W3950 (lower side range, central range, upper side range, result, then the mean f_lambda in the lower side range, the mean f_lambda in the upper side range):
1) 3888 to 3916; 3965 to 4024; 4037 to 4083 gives 2.6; 22.8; 27.4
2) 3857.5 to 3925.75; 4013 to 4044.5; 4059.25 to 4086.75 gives -4.0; 23.6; 27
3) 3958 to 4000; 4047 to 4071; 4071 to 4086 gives -2.4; 22.4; 25.9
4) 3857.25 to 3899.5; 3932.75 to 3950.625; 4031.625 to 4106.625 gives 1.7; 22.6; 26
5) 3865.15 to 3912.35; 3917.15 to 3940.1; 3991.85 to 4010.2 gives 2.2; 22.7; 27.2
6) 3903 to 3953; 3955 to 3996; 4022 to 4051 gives 6.3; 23.7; 29.2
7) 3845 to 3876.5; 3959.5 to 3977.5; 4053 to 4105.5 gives 5.1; 25.9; 24.9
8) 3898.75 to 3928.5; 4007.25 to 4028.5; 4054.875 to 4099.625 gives -1.7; 24.9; 26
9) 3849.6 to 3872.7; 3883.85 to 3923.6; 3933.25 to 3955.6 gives 3.4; 26.7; 23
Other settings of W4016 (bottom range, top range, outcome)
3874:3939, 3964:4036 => 1.16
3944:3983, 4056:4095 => 1.24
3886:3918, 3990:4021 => 1.22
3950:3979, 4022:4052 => 1.39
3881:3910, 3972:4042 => 1.28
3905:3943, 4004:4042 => 1.25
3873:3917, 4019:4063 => 1.32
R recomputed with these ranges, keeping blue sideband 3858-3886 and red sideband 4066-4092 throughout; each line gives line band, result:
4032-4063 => -2.0 angstrom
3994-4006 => -0.6 angstrom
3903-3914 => -0.3 angstrom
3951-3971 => 3.6 angstrom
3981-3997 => -0.4 angstrom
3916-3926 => -0.3 angstrom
